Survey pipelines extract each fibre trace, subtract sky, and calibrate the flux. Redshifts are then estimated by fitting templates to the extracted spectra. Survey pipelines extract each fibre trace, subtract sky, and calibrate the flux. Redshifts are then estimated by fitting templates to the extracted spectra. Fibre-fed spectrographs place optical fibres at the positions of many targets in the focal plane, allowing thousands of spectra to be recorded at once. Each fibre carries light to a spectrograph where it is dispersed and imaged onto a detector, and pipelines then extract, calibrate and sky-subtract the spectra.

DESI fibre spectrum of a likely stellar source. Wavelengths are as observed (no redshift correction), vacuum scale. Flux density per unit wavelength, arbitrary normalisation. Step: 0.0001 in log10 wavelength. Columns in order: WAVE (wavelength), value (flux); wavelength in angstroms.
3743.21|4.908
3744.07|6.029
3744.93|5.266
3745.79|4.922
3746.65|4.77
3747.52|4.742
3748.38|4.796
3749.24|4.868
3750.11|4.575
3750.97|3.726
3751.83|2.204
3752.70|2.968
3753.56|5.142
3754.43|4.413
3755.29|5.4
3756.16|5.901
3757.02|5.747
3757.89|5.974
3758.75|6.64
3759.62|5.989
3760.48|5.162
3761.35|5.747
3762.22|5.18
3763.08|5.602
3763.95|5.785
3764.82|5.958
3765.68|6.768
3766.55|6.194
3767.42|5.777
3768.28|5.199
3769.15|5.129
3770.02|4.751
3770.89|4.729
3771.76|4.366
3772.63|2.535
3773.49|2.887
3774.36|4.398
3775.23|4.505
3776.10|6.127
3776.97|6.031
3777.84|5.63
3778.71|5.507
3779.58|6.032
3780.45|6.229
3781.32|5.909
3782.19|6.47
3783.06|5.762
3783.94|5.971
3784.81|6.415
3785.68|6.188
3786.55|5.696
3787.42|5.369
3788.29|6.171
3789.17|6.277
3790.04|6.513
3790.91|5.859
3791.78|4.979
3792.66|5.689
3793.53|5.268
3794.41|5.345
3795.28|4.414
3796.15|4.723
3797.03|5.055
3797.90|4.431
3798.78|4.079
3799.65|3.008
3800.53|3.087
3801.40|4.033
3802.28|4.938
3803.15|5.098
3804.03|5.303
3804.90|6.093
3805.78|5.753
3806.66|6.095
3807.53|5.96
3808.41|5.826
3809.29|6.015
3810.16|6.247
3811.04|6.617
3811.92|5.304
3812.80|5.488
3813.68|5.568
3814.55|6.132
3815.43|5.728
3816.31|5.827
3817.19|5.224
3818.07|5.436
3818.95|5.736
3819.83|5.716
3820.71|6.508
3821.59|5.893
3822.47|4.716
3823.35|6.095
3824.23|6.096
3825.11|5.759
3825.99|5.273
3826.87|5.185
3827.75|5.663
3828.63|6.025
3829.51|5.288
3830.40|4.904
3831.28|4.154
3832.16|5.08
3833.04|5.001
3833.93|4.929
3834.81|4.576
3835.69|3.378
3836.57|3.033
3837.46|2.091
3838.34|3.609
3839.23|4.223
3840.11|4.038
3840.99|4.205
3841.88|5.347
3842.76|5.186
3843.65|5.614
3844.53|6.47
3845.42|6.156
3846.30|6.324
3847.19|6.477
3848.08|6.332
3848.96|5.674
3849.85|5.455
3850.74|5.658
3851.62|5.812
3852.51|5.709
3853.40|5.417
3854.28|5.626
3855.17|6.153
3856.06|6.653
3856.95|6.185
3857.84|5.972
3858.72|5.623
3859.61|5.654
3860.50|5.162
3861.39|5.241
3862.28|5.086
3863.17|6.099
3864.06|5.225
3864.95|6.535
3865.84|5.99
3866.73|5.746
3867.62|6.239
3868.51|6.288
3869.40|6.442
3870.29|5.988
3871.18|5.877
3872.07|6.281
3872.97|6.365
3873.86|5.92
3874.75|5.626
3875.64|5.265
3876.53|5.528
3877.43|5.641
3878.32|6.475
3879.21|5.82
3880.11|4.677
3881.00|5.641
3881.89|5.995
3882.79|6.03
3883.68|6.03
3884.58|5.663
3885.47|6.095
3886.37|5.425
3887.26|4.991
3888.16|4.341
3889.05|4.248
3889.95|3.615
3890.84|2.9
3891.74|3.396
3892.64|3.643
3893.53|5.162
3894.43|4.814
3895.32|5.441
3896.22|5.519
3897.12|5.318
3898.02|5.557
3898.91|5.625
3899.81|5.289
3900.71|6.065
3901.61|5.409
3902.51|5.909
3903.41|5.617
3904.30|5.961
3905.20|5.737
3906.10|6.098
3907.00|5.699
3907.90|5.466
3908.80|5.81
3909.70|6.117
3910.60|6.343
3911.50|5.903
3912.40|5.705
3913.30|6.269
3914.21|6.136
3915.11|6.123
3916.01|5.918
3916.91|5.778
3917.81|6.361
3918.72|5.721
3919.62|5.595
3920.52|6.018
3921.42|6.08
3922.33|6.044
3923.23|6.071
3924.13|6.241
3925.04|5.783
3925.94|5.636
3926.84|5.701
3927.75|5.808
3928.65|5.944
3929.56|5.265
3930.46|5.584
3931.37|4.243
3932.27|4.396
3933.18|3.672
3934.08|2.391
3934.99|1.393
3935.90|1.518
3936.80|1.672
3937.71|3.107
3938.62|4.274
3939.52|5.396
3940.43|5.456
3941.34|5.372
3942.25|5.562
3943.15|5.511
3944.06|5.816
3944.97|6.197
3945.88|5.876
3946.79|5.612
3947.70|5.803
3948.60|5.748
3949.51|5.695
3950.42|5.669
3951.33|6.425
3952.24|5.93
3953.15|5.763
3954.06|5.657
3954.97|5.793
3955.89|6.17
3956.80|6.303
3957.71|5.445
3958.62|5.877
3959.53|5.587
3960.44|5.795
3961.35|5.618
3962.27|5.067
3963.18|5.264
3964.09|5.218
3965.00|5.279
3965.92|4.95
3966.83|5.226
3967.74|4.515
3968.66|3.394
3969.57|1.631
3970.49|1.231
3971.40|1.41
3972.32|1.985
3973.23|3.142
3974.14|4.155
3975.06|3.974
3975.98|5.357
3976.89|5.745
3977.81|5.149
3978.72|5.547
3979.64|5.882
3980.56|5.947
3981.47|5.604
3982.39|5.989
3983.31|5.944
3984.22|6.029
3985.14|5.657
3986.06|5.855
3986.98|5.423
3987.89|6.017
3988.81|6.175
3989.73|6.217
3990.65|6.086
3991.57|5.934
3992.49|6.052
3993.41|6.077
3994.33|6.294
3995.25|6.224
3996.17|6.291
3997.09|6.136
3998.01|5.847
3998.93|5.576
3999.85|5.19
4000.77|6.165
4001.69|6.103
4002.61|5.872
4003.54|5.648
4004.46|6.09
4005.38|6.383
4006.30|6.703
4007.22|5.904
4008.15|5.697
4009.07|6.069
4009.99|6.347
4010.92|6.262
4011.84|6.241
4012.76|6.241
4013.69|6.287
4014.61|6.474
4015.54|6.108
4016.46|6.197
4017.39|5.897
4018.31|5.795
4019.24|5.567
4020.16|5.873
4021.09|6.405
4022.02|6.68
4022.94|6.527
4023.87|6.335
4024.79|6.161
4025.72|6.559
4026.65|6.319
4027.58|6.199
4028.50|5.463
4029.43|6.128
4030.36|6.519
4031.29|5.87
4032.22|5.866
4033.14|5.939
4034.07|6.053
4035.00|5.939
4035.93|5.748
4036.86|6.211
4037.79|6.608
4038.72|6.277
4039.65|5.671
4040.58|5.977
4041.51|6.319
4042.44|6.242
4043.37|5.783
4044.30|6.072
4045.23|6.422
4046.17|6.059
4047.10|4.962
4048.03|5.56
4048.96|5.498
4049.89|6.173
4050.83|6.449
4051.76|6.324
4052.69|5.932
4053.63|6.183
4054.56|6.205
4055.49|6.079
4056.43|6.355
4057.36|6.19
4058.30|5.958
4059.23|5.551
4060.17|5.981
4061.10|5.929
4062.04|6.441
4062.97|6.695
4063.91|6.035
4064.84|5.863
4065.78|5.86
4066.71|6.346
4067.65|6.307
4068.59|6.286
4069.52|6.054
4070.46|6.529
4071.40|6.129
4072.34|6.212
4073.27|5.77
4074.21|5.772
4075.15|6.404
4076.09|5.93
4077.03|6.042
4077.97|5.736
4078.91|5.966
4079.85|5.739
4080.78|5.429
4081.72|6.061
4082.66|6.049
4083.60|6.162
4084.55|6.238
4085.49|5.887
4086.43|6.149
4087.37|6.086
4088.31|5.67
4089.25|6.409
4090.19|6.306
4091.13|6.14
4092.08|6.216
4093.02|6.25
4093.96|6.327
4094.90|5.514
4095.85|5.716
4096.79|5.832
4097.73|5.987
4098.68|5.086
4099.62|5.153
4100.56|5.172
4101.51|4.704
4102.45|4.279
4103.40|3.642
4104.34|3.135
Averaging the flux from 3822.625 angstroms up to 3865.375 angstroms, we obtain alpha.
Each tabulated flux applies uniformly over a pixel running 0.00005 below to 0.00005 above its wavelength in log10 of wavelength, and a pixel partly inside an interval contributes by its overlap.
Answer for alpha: 5.32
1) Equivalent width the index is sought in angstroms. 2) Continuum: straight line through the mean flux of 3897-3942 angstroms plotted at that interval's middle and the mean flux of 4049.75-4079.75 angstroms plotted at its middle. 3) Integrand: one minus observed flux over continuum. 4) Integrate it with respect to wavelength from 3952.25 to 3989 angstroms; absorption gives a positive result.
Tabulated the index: 3.7 angstroms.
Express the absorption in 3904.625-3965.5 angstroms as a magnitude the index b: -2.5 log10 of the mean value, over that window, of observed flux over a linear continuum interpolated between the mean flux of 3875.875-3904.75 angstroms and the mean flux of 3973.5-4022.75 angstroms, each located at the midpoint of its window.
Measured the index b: 0.02 mag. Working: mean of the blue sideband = 5.25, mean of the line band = 5.41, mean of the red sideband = 5.91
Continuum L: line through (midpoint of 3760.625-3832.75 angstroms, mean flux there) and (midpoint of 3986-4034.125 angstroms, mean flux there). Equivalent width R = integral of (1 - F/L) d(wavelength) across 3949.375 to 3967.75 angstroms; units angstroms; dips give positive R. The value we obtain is 1.0 angstroms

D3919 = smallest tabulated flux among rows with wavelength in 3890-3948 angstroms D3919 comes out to 1.393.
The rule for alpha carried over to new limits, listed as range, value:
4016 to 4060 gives 6.06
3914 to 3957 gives 5.29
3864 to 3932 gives 5.62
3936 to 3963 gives 5.4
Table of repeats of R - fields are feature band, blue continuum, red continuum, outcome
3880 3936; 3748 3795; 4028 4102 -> 3.3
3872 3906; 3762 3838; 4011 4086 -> 1.5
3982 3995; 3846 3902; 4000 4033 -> 0.1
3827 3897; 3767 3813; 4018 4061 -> 2.4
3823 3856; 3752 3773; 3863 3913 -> 1.4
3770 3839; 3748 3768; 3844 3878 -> 3.7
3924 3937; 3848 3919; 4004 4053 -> 3.2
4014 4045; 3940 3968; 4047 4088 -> -1.1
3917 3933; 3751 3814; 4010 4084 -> 0.2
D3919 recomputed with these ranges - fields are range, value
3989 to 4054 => 4.962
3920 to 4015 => 1.231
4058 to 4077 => 5.551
